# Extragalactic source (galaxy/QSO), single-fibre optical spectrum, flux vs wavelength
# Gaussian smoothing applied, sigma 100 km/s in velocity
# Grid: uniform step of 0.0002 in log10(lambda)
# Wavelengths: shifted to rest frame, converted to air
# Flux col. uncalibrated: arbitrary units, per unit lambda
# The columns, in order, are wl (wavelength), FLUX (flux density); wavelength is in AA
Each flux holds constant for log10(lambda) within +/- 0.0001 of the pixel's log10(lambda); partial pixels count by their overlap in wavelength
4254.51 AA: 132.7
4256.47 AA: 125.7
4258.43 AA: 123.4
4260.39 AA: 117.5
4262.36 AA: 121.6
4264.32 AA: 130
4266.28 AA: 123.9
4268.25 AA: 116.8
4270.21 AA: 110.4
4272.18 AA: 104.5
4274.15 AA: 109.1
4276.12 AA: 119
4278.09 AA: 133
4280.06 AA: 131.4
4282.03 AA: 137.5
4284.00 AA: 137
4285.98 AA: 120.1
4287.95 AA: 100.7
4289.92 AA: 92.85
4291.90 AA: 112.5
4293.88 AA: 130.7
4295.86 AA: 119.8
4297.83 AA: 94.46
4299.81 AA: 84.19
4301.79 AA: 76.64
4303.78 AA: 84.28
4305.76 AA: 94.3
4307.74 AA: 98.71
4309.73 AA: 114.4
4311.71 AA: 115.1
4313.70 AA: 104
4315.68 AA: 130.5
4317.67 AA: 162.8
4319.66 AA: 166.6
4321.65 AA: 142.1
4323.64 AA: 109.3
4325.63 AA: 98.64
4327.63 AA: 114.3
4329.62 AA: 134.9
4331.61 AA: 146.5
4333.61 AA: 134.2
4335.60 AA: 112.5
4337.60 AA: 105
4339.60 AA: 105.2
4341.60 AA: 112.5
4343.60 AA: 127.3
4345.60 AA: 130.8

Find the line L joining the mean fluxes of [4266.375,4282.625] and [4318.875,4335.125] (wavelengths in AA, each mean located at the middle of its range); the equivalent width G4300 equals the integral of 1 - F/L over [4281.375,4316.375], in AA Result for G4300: 4.7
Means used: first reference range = 120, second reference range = 130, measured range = 108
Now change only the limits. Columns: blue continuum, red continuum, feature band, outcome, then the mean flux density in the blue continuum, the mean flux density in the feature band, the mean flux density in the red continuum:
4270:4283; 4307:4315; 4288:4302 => 1.5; 121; 103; 109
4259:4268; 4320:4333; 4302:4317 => 2.4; 123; 106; 127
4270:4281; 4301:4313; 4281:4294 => -0.9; 118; 118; 97.7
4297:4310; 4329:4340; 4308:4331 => -3.9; 91.1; 126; 124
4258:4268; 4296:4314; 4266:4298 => -2.0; 123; 118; 97.1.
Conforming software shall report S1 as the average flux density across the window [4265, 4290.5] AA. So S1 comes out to 119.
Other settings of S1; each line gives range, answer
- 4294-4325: 114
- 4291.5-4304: 101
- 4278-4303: 112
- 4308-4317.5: 119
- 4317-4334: 134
